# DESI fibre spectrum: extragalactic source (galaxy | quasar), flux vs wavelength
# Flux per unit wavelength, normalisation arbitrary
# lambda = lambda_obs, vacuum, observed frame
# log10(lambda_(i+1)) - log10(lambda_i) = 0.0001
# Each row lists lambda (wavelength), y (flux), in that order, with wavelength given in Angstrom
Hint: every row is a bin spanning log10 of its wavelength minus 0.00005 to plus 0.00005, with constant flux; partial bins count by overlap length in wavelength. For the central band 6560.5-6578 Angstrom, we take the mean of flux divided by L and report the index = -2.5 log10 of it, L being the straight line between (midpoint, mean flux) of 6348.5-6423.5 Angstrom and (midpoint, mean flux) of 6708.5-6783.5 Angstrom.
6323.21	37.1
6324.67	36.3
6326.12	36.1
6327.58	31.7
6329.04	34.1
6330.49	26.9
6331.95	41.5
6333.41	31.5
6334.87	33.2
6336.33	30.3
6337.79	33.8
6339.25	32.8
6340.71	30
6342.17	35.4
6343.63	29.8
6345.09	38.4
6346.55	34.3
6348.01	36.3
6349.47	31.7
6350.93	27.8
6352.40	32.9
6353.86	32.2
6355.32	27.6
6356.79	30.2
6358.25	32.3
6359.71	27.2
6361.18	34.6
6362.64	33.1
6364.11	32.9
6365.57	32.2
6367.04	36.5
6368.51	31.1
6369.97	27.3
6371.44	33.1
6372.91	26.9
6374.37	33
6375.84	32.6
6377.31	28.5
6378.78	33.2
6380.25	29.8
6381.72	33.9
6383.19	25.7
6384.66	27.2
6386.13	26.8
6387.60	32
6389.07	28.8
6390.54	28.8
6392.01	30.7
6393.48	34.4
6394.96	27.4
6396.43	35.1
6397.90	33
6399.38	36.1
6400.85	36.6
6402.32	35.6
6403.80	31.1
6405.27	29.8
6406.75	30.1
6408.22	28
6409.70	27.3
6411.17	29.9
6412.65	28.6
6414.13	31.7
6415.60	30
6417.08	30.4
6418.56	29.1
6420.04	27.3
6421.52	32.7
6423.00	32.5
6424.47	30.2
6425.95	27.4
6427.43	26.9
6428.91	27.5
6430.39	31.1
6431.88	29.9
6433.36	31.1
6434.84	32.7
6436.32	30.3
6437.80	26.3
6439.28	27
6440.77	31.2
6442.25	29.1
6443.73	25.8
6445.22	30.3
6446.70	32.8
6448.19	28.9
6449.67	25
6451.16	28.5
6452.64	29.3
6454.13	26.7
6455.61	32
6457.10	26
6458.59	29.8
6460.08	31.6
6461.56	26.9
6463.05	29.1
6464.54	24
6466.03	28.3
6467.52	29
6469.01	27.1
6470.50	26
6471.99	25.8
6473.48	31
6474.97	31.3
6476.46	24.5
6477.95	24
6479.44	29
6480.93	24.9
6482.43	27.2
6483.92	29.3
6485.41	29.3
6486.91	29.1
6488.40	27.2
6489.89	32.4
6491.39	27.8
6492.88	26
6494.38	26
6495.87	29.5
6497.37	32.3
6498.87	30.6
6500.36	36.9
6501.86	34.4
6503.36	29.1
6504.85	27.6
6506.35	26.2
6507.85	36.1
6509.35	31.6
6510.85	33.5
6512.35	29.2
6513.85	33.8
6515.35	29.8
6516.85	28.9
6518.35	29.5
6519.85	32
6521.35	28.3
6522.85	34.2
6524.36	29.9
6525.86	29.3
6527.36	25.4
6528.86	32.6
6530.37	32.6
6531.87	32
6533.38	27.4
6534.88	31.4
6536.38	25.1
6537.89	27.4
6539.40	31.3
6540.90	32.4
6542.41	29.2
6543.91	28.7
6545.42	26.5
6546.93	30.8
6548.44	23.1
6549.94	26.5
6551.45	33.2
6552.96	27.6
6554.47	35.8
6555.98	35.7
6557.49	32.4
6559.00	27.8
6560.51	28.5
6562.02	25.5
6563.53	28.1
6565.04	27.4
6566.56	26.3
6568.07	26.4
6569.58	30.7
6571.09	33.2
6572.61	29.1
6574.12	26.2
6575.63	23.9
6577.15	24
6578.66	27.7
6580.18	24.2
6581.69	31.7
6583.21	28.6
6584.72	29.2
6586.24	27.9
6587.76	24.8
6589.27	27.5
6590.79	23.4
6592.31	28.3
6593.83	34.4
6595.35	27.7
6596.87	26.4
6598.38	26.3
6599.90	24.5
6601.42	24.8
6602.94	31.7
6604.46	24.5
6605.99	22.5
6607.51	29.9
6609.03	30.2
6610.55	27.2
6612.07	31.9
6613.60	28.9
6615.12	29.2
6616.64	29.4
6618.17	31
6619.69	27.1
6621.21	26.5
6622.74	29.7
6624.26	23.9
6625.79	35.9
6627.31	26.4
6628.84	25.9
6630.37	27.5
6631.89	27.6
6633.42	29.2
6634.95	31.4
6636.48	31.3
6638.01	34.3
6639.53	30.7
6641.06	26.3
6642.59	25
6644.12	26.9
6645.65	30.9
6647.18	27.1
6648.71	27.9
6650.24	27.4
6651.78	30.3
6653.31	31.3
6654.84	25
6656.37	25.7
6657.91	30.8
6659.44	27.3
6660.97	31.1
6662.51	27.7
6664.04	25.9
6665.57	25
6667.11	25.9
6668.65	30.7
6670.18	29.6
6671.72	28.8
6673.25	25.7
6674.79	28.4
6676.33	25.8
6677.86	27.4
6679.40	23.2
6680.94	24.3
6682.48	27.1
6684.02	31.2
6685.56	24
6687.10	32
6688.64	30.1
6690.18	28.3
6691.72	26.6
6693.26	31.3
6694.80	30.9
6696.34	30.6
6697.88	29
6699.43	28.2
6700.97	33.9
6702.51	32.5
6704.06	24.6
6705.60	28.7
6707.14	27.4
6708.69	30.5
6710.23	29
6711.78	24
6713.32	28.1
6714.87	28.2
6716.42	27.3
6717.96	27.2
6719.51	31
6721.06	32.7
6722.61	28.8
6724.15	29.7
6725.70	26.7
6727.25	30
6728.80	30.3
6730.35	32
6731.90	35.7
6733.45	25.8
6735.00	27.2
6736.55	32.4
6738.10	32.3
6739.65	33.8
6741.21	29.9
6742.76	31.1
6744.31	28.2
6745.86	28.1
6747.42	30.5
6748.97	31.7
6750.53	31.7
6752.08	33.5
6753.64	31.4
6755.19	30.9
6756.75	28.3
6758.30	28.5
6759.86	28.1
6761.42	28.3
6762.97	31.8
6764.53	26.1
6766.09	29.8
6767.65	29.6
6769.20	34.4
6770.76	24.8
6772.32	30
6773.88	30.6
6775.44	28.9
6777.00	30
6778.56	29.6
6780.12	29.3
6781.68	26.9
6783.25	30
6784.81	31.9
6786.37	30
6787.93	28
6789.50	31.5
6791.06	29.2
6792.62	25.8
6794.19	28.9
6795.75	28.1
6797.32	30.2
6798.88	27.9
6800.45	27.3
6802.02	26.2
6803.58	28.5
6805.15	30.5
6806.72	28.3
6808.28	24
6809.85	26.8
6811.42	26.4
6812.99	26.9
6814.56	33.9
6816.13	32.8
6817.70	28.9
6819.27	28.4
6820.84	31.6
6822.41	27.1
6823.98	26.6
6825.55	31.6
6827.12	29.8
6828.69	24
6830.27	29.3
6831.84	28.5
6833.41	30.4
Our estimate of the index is 0.109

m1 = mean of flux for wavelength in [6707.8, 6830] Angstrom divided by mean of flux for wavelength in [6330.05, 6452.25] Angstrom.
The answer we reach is 0.9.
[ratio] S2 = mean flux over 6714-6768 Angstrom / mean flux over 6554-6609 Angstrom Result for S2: 1.07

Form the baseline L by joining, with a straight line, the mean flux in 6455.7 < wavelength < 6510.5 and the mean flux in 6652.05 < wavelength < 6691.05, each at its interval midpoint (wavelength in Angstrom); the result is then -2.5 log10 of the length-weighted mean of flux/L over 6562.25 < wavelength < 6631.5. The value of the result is 0.01 mag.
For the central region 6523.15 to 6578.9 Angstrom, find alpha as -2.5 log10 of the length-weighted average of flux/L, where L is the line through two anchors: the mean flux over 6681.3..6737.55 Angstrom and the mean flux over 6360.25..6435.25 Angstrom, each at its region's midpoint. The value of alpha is 0.038 mag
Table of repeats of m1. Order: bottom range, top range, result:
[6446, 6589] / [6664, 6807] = 1.00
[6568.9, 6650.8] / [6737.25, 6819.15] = 1.05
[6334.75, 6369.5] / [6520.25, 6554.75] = 0.91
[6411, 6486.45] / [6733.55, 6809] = 1.02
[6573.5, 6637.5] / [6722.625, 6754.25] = 1.10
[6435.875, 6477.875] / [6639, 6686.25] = 0.97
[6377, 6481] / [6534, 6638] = 0.96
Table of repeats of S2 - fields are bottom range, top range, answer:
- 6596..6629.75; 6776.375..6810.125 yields 1.03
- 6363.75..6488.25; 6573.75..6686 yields 0.94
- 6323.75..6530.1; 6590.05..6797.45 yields 0.95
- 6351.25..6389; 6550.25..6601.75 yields 0.92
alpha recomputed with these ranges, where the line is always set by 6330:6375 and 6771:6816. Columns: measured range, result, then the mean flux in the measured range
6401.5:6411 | 0.049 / 30.4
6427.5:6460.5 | 0.083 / 29.1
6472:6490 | 0.116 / 28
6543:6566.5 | 0.056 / 29.1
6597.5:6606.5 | 0.172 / 25.8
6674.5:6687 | 0.116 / 26.6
